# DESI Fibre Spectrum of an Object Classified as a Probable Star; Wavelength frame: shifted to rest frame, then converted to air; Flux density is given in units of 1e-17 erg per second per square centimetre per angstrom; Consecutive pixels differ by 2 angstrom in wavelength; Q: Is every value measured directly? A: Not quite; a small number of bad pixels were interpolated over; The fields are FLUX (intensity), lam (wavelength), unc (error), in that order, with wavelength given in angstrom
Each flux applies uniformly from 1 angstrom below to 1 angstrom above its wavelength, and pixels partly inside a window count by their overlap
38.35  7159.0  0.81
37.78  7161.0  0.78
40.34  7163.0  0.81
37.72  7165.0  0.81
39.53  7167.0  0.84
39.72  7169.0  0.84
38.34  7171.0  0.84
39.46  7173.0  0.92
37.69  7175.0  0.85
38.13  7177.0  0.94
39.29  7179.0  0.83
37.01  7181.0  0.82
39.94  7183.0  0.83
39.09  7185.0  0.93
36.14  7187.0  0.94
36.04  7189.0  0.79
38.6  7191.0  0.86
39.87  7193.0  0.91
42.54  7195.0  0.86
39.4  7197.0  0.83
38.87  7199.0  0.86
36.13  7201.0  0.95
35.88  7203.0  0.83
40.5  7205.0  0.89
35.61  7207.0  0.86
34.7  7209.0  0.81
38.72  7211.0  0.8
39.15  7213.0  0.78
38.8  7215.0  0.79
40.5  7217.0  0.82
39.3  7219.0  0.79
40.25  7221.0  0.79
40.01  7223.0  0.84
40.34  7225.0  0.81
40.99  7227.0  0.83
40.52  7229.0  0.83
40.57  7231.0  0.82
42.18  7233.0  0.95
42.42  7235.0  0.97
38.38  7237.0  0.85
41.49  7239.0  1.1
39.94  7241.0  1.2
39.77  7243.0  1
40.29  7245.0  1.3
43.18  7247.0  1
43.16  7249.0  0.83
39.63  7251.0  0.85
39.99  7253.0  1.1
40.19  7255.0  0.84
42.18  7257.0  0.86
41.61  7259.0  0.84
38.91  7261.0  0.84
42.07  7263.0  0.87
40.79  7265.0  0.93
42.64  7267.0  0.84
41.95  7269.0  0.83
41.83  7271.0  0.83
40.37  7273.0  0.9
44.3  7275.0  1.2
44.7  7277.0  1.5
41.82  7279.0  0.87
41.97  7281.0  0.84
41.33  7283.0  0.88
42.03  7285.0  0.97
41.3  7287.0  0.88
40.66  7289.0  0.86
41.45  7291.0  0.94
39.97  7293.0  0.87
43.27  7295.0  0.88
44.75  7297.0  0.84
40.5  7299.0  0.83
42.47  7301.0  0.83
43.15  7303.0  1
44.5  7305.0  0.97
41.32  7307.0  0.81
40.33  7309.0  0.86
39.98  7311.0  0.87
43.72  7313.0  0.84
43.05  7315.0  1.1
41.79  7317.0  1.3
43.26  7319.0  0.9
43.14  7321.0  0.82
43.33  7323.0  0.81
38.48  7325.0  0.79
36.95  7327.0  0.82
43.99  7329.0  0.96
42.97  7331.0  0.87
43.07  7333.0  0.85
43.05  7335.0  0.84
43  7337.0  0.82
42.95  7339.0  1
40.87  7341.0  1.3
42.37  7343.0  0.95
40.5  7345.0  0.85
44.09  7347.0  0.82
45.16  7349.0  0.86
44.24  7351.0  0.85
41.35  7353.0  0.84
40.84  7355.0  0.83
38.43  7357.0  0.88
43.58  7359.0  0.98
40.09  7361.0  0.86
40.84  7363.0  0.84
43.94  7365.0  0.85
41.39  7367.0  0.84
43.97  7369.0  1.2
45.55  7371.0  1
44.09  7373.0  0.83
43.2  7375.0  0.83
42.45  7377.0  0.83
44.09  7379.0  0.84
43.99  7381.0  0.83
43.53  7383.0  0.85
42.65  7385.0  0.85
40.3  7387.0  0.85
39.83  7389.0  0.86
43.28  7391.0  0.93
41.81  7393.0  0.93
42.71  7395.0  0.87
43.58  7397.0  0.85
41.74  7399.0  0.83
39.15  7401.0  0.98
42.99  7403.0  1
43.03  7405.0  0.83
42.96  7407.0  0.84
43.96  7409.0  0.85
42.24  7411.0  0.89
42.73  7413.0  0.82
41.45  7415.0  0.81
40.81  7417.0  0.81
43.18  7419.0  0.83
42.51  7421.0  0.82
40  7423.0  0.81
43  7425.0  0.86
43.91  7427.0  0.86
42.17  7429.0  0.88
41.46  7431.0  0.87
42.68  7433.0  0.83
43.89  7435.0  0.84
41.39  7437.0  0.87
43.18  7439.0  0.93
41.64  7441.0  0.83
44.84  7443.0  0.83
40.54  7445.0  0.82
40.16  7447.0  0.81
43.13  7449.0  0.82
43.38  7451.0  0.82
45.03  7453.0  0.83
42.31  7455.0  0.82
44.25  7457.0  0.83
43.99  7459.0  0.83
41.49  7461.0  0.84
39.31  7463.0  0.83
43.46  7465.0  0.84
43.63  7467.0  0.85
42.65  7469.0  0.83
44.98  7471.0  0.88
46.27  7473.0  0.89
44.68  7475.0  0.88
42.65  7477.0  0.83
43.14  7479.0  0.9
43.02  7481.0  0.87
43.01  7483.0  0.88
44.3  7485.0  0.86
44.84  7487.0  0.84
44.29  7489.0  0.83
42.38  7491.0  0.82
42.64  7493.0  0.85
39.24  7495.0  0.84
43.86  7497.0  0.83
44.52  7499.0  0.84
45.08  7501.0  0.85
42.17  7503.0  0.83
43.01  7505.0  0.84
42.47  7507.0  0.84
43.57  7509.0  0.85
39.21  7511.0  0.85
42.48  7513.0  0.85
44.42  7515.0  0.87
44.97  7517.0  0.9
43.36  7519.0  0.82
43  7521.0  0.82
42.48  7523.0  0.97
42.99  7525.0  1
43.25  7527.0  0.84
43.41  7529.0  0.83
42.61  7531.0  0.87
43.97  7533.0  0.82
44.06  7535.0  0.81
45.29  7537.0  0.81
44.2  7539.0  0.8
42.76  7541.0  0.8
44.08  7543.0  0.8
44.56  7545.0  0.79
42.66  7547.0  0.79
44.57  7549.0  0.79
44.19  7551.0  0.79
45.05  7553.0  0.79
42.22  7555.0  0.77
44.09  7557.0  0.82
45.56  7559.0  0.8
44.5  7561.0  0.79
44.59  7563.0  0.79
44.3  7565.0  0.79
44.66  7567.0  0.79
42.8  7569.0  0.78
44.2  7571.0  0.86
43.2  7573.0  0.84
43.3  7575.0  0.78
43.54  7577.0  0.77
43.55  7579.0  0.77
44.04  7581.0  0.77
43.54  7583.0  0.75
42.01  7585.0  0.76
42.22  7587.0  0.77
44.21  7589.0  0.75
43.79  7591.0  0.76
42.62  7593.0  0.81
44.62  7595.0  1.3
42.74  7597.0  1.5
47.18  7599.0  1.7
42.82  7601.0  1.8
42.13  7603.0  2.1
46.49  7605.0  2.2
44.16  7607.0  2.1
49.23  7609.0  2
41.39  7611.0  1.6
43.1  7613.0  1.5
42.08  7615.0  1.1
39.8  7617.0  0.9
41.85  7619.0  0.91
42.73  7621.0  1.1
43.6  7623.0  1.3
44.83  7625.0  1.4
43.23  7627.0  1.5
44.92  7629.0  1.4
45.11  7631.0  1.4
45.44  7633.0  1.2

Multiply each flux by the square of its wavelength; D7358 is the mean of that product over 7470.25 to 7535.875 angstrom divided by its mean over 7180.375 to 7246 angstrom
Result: 1.20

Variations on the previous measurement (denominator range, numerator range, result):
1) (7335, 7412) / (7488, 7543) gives 1.06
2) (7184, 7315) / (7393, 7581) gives 1.13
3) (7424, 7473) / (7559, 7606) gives 1.06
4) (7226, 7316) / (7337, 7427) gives 1.05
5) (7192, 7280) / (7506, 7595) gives 1.17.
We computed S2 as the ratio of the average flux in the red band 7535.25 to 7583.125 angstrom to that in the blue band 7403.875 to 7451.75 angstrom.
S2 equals 1.04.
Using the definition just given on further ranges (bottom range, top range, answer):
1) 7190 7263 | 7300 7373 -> 1.06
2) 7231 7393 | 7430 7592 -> 1.03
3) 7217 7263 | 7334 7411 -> 1.04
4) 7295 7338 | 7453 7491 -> 1.03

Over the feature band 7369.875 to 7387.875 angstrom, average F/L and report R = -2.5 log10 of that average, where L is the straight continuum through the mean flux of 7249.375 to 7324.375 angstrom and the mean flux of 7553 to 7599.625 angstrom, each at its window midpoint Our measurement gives -0.021 mag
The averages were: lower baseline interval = 41.9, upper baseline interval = 43.8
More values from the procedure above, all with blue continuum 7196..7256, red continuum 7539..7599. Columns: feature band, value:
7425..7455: -0.01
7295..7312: -0.04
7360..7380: -0.04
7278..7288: -0.03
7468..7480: -0.04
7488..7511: 0.00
